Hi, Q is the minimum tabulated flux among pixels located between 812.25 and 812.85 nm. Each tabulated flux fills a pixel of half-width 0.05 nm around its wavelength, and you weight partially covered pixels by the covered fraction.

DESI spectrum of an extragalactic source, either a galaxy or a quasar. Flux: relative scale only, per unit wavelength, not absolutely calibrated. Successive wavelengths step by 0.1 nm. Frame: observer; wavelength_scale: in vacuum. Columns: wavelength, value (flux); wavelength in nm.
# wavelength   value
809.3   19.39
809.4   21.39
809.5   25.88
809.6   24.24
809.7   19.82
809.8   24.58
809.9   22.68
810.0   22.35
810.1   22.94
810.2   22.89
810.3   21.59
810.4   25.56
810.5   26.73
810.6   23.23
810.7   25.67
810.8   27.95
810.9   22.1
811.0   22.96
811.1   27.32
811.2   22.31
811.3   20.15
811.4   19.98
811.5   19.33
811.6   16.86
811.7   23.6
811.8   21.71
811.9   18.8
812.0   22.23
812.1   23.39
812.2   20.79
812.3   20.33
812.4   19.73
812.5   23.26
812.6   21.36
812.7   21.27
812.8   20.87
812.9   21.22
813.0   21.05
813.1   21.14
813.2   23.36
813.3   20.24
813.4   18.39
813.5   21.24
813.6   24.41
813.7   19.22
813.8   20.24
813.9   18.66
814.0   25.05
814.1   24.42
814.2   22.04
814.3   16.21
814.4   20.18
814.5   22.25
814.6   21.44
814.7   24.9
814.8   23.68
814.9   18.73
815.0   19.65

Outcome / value 19.73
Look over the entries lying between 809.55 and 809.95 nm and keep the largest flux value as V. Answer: 24.58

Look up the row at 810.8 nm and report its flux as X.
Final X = 27.95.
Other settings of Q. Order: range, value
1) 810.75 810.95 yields 22.1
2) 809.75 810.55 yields 21.59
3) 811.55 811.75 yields 16.86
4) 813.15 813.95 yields 18.39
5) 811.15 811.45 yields 19.98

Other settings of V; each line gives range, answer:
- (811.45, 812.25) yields 23.6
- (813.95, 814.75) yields 25.05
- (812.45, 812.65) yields 23.26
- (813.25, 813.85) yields 24.41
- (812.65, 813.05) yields 21.27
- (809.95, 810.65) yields 26.73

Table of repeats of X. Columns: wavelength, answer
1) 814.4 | 20.18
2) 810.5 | 26.73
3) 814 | 25.05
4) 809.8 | 24.58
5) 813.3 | 20.24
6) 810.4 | 25.56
